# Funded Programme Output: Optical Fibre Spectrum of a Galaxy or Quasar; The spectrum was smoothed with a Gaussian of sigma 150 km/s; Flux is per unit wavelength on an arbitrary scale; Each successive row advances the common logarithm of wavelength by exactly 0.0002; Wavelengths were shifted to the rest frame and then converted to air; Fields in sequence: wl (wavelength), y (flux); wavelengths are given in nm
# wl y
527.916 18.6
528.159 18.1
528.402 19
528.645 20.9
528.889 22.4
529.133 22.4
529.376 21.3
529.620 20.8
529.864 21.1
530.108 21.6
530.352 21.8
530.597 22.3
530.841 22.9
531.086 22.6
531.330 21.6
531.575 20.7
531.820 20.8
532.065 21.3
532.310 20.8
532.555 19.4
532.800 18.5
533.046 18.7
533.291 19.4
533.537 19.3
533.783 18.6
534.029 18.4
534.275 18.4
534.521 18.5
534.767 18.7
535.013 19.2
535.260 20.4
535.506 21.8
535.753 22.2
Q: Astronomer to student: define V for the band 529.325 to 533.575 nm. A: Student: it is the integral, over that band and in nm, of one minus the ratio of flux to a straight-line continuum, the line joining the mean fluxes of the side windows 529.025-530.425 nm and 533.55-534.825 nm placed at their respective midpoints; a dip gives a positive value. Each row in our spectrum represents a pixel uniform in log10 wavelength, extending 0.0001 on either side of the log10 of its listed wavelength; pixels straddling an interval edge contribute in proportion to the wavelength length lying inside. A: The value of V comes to -0.10 nm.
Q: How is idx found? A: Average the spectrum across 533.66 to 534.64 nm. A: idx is 18.5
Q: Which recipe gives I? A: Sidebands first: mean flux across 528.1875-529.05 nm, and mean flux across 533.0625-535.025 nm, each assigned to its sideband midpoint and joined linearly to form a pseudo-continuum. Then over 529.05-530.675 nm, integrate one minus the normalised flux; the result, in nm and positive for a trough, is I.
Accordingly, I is -0.116 nm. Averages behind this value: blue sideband 20.5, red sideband 18.8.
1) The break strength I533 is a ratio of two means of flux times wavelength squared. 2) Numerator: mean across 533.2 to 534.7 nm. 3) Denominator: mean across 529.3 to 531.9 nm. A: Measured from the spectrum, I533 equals 0.88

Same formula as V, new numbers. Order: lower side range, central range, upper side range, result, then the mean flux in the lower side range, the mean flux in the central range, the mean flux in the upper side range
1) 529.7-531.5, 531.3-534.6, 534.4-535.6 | 0.188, 21.9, 19.6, 19.7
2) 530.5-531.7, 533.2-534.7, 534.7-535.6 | 0.137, 22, 18.7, 20.1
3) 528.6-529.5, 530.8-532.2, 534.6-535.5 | -0.041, 21.8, 21.6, 19.7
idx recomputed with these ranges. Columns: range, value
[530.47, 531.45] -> 22.3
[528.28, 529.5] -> 21.2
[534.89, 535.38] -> 19.8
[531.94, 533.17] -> 19.7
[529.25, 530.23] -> 21.2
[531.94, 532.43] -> 21.1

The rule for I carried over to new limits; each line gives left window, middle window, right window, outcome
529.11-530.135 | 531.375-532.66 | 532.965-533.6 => -0.049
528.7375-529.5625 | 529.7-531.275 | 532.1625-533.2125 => -0.080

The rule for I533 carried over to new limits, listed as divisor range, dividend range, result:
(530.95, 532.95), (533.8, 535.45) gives 0.93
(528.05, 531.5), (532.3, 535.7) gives 0.92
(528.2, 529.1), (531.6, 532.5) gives 1.02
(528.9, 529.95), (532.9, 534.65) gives 0.89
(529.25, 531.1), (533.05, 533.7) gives 0.89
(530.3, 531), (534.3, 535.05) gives 0.85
